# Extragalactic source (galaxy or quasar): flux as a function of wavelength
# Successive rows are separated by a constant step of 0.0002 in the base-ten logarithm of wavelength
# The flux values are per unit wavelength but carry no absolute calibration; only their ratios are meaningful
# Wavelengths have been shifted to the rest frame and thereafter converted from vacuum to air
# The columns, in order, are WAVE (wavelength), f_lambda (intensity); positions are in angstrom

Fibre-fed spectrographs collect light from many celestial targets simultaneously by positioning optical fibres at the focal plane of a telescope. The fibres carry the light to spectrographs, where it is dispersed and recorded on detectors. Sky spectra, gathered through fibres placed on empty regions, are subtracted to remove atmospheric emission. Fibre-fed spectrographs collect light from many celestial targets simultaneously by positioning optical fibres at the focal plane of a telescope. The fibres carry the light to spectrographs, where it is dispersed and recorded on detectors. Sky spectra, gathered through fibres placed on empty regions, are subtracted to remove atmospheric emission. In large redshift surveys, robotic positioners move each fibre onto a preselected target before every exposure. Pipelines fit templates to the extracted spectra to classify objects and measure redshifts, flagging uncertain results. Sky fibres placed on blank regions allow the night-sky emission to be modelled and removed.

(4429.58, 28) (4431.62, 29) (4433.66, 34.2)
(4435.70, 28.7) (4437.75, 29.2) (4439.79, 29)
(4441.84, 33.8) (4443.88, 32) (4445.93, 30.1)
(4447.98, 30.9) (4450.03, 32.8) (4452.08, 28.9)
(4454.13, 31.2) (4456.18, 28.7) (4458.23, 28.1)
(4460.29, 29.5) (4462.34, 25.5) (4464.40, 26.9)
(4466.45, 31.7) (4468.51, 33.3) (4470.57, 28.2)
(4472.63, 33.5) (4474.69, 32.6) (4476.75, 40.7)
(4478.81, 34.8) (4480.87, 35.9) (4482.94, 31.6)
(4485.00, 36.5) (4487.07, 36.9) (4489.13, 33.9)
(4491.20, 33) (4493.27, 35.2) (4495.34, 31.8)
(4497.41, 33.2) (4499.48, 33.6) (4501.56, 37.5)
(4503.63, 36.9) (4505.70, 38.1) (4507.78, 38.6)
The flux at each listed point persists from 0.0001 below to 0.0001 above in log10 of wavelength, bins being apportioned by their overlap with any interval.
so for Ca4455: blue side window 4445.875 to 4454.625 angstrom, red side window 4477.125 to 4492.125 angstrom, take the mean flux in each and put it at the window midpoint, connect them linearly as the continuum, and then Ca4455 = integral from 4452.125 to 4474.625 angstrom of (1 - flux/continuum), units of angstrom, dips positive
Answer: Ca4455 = 1.8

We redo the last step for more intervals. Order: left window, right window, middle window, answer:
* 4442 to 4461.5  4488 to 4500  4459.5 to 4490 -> -0.7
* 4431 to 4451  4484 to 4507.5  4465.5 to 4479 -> 0.0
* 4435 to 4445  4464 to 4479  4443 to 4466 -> 1.5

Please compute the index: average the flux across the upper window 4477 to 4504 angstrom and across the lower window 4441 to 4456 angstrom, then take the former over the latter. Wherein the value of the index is 1.12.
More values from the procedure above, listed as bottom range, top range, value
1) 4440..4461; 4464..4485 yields 1.09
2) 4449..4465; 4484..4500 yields 1.18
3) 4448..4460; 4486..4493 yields 1.16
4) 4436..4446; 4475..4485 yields 1.16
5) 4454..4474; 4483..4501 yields 1.15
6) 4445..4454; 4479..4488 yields 1.14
